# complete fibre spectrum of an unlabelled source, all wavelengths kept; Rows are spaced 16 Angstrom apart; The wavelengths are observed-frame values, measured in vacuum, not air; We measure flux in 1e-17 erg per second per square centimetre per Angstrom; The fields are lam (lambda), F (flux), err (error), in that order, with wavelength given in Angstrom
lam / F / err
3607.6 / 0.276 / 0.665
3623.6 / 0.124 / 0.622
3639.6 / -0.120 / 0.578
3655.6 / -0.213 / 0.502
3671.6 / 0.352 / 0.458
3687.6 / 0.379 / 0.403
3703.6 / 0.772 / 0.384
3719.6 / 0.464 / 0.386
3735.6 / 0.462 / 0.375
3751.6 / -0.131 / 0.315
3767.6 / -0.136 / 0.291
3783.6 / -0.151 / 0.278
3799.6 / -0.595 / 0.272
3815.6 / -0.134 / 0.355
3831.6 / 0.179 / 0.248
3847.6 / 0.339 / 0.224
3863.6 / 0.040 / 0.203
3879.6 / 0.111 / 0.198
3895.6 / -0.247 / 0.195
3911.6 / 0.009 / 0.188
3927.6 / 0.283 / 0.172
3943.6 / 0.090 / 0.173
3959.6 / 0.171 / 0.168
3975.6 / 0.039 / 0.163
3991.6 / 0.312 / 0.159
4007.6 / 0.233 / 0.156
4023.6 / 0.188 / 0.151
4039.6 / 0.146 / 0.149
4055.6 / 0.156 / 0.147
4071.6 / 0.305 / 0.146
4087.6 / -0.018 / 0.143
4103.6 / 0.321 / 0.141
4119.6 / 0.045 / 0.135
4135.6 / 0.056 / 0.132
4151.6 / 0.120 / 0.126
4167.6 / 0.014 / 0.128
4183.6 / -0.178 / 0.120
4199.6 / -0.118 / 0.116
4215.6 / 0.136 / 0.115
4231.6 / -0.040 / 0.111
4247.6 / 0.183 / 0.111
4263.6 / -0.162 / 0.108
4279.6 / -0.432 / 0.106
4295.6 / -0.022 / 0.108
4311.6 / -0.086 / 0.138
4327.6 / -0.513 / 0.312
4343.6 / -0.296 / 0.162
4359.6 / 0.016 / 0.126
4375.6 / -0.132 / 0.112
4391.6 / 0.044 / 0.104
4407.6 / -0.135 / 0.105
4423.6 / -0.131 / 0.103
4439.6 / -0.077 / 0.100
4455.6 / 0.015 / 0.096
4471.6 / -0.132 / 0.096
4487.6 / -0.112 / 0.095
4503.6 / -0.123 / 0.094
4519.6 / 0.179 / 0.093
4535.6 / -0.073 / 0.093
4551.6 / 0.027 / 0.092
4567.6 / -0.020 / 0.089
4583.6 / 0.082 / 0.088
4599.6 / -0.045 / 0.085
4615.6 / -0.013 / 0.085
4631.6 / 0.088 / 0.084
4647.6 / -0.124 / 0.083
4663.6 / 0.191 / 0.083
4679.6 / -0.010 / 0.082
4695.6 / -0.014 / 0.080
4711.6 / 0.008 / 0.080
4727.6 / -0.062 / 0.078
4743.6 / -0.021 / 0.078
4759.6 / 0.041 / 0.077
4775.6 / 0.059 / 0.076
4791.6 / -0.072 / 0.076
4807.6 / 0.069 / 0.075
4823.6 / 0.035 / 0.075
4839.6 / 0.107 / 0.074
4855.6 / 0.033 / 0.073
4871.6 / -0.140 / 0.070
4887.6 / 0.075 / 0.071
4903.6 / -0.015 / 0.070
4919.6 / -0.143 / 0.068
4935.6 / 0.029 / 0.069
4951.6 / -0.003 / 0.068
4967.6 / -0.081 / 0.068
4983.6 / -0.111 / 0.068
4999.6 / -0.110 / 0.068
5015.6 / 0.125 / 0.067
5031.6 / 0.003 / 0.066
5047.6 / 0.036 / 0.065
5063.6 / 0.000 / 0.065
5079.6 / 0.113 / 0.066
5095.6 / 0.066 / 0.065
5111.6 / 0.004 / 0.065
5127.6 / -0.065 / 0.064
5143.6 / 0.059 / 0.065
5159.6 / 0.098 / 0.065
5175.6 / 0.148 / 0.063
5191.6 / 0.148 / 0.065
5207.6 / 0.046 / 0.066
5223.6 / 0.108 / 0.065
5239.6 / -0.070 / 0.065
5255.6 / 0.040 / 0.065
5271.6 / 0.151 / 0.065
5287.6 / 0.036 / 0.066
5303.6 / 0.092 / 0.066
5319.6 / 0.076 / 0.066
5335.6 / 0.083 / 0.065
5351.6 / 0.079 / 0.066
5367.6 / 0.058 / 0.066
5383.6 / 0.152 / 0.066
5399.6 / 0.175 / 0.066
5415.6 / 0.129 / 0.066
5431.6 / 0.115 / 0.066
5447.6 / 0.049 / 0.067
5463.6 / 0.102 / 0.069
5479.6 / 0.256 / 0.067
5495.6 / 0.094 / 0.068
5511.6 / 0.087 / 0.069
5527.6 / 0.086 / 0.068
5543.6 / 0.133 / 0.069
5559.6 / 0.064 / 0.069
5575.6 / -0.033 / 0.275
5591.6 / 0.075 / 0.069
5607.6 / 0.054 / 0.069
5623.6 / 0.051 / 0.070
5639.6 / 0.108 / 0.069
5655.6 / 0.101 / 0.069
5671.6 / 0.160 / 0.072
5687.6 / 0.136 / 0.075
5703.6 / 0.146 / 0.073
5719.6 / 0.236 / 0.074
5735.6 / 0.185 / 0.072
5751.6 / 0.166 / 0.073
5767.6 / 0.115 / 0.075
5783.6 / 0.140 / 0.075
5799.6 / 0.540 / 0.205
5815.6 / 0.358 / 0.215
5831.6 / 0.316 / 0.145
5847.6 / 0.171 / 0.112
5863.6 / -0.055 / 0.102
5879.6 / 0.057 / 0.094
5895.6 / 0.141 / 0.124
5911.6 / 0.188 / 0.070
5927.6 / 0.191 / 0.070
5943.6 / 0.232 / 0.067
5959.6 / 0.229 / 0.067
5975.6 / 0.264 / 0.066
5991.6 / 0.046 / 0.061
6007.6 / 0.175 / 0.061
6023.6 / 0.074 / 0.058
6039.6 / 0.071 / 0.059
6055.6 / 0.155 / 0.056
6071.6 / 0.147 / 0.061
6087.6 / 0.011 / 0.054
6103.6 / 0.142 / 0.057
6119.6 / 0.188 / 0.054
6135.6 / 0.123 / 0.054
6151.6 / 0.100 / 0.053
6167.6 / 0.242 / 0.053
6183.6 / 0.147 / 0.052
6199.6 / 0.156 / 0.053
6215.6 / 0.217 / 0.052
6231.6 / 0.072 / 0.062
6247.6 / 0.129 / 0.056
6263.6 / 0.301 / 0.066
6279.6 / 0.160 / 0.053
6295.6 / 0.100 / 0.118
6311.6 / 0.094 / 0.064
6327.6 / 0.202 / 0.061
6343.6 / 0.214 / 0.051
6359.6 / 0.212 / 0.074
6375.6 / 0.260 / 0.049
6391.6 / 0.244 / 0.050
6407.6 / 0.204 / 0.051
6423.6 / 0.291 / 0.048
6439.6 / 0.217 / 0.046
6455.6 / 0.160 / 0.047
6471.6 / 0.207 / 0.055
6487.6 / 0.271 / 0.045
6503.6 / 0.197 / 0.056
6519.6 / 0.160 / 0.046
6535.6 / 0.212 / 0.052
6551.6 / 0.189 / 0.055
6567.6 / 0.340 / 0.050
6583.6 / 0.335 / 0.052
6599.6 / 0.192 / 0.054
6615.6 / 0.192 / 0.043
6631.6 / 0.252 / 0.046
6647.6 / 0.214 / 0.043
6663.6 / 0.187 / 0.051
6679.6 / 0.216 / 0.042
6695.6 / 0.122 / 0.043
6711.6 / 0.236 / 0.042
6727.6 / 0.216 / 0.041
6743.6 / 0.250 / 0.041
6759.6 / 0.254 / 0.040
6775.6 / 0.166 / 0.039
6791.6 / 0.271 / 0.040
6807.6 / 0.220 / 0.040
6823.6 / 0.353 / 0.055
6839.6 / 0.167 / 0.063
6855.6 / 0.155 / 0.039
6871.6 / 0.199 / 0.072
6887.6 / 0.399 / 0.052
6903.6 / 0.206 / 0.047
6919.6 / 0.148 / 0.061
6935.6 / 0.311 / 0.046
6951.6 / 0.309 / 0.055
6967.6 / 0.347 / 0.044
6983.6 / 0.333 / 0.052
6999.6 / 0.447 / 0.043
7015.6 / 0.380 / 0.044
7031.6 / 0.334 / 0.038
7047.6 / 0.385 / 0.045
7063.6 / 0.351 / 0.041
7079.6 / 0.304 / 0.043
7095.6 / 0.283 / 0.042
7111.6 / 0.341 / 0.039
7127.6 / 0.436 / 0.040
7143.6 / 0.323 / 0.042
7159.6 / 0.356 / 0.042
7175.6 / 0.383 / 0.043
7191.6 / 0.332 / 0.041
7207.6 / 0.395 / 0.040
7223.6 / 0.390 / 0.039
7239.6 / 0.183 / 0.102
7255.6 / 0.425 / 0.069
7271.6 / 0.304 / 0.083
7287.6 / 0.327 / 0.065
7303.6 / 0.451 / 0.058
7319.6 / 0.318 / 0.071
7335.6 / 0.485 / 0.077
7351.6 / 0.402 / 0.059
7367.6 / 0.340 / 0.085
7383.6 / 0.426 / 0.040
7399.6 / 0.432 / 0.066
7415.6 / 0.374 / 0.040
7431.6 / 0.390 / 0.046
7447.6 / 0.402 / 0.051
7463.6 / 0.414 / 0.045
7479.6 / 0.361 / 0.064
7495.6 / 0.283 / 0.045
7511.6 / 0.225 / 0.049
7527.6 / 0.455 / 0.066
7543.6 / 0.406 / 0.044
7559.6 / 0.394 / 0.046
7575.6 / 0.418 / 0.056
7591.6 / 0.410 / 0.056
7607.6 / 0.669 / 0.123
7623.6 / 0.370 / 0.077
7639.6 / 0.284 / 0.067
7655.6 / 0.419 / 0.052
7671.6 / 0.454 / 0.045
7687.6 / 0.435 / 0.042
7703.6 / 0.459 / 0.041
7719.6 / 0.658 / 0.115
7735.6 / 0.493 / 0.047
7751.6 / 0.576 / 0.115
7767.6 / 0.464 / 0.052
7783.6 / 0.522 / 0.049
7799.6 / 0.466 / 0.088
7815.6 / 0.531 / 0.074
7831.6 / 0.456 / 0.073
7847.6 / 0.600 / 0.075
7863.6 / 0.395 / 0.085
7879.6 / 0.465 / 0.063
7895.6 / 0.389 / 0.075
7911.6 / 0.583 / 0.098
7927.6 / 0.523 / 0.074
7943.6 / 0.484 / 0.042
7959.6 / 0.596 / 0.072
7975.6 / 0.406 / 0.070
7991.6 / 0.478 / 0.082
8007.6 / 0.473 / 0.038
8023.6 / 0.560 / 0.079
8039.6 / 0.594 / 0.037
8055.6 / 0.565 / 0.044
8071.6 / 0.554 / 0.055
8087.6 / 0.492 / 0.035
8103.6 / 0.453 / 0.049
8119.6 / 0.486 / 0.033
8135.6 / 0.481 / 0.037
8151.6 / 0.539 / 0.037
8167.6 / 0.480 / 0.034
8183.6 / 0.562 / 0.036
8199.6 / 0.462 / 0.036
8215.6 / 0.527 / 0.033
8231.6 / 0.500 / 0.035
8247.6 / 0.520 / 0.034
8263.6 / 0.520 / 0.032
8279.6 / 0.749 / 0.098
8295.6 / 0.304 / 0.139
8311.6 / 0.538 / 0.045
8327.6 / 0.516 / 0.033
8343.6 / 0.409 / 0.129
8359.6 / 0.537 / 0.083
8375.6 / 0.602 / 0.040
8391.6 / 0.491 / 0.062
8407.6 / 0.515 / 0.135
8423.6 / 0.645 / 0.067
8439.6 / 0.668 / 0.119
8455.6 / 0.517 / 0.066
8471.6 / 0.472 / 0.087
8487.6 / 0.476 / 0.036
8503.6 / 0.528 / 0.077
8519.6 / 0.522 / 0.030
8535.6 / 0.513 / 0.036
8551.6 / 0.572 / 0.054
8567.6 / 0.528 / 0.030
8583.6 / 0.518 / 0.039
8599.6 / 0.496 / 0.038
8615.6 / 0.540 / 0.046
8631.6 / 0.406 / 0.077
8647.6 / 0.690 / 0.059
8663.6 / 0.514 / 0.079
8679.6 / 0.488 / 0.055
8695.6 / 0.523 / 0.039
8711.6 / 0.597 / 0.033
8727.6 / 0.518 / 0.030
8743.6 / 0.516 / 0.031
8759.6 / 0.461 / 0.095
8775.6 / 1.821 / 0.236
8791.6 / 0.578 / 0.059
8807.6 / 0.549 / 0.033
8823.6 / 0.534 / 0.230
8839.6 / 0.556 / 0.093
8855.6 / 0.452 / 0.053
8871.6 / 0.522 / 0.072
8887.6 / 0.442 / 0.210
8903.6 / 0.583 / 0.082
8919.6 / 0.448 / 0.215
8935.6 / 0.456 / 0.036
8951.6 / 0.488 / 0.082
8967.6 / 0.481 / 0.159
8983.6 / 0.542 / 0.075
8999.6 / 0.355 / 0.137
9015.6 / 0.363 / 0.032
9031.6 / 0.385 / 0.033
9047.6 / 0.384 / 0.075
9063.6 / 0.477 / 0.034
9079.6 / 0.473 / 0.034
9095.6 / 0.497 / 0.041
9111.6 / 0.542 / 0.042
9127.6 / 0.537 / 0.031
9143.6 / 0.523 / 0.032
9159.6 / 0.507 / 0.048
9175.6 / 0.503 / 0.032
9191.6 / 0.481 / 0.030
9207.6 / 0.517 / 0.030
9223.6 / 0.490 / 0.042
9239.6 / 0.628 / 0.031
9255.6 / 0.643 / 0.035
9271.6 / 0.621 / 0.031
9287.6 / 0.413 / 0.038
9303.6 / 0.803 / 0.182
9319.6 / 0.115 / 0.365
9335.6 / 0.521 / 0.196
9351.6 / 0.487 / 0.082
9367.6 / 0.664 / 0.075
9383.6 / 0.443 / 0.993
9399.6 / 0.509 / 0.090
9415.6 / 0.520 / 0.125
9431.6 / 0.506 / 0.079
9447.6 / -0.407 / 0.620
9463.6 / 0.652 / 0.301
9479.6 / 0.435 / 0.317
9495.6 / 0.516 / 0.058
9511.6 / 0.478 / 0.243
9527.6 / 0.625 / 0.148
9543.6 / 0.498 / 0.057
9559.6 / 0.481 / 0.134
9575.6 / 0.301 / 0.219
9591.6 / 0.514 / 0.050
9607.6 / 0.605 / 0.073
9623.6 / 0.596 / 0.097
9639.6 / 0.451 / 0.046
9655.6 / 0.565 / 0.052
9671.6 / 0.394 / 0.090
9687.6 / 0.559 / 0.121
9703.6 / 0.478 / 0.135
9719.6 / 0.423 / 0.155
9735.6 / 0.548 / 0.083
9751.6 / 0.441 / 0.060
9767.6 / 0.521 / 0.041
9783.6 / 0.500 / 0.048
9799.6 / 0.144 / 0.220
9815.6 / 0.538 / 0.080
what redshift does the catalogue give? 0.74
